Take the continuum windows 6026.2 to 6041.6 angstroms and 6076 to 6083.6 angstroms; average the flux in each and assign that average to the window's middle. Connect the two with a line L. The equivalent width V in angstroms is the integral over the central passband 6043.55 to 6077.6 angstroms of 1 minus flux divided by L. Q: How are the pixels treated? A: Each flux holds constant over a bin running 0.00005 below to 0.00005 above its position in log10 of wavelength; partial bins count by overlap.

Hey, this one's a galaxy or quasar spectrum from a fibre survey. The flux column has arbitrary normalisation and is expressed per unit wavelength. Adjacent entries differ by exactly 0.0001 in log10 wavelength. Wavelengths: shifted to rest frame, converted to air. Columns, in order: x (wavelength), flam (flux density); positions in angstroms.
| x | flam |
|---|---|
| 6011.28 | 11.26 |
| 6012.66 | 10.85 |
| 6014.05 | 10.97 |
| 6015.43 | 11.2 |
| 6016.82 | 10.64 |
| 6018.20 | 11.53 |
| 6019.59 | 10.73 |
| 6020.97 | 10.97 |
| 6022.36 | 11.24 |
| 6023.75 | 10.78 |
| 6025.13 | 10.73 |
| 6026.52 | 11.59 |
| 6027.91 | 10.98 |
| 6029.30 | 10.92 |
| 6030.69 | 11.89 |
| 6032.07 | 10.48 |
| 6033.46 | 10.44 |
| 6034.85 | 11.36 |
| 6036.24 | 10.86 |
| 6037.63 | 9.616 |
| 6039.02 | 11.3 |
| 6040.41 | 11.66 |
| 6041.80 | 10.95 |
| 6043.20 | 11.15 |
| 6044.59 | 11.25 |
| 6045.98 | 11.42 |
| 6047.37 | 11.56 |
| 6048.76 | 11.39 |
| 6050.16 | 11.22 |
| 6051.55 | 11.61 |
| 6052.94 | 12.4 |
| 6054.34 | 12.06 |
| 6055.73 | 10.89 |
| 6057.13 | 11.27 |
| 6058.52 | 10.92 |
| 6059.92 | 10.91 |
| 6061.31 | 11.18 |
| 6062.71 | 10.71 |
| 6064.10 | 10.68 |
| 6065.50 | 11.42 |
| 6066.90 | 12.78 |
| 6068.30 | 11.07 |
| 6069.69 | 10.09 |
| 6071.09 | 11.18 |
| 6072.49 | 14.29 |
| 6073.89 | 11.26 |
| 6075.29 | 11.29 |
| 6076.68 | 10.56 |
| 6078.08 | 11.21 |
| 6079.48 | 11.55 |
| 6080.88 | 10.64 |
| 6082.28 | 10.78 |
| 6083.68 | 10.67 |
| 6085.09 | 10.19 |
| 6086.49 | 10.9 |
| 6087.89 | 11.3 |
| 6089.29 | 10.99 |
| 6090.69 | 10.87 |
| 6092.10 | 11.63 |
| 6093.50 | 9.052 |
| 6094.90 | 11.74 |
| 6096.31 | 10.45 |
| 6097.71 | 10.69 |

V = -1.3 angstroms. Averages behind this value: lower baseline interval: 11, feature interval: 11.4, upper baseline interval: 10.9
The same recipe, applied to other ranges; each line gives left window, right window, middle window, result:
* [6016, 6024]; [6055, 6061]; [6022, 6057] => -0.6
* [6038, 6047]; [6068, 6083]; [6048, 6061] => -0.2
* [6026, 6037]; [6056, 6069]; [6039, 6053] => -0.4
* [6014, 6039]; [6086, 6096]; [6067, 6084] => -0.6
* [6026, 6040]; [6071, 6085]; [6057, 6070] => 0.1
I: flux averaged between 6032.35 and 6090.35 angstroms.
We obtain 11.2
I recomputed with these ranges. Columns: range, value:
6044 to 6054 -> 11.6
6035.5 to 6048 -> 11.1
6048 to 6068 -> 11.4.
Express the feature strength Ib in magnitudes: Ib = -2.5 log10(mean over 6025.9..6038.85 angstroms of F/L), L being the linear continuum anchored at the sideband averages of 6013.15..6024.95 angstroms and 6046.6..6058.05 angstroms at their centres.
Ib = 0.03 mag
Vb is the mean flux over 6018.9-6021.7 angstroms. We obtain 10.9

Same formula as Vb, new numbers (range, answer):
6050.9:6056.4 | 11.7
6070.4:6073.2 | 12.7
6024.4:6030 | 11.1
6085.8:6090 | 11.1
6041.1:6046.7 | 11.2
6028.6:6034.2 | 10.9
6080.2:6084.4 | 10.7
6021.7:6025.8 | 10.9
